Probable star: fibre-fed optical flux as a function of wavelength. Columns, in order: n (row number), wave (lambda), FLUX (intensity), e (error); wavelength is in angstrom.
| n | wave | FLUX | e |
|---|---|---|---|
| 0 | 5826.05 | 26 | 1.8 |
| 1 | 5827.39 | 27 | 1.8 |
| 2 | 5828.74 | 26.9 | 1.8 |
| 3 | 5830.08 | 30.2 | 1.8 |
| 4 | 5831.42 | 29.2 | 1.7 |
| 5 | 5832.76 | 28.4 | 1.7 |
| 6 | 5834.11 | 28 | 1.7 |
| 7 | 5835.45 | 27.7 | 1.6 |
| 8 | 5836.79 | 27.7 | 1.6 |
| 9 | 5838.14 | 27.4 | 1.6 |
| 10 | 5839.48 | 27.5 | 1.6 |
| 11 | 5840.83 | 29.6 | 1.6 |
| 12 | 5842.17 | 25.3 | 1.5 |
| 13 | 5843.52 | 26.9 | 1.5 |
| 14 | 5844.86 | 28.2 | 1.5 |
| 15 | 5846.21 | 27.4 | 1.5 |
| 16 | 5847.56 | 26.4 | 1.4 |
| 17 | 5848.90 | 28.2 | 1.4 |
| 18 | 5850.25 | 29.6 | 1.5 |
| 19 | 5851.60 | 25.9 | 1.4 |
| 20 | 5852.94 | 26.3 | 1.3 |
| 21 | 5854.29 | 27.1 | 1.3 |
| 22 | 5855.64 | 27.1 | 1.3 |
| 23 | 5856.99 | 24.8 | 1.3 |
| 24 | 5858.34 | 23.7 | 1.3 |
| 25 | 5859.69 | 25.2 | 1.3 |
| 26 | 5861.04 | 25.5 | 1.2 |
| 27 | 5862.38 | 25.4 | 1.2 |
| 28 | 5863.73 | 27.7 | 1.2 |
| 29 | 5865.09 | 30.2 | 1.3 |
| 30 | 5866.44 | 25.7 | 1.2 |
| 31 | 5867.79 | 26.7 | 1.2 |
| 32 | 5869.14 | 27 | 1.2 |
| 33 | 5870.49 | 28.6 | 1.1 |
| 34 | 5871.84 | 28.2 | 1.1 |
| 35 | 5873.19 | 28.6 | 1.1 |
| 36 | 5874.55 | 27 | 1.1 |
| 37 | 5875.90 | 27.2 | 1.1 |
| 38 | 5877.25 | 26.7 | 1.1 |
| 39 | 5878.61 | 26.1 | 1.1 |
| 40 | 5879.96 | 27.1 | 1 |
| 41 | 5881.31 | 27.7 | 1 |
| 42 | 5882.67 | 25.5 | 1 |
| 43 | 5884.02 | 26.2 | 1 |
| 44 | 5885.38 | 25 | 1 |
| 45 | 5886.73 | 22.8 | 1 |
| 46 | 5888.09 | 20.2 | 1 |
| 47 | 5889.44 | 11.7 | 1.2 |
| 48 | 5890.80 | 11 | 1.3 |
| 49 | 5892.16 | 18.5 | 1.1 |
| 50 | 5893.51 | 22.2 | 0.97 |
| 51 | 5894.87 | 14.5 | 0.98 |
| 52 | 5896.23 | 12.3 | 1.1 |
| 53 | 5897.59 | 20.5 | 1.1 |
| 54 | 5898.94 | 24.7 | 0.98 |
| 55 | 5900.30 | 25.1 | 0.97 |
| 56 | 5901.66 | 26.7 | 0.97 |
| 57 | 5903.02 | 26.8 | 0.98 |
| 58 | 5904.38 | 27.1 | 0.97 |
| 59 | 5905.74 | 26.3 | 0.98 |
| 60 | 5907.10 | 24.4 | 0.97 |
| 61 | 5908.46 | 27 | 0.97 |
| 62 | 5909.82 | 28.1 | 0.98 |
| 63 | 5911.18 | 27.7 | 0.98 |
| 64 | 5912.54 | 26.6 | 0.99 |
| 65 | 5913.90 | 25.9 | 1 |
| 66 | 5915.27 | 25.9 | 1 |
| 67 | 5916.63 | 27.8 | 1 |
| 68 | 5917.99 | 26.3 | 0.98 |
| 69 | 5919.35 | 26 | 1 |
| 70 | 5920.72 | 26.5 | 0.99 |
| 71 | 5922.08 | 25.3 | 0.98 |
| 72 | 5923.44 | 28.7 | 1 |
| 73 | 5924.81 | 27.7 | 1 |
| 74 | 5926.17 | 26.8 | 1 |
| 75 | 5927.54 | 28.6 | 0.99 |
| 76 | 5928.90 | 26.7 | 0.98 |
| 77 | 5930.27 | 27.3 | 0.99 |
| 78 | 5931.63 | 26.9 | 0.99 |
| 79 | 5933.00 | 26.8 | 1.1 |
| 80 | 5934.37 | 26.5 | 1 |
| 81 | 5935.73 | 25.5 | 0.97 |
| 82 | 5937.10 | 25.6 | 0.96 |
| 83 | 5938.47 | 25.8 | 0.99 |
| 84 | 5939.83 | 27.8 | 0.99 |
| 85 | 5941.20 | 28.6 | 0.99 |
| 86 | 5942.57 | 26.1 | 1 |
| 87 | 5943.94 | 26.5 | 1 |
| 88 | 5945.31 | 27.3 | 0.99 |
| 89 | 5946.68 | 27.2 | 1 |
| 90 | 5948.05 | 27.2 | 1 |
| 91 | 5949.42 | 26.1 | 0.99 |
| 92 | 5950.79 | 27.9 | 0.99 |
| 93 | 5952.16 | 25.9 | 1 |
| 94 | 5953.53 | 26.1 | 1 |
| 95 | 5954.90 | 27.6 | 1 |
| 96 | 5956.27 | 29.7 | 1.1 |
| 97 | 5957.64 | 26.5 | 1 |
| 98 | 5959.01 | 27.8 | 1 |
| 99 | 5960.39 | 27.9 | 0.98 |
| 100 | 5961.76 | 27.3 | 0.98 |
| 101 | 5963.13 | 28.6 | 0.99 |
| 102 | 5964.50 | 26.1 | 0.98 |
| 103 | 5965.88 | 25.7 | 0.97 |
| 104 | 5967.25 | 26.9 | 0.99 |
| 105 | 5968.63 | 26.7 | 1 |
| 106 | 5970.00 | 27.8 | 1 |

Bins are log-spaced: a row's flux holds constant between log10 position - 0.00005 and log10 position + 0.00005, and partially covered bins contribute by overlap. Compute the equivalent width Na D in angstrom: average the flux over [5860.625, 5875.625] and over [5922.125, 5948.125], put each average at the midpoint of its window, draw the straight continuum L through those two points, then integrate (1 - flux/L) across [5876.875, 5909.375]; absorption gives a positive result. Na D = 5.3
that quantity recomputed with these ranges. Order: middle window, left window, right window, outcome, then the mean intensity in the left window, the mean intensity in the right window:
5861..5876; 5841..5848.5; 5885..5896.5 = -3.6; 27.1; 17.6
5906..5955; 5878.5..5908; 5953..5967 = -3.3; 22.3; 27.3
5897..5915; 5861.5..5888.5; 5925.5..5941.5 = 0.5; 26.5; 26.9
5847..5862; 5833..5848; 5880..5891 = -0.3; 27.5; 22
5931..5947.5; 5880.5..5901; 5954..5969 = -1.0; 20.6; 27.3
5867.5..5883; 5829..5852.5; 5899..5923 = -0.1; 27.8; 26.4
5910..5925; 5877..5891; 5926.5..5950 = -0.8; 23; 26.8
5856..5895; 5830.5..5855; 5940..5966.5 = 4.2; 27.6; 27.2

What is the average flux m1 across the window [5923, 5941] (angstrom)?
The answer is 27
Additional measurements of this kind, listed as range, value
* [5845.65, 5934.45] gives 25.4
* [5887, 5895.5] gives 16.7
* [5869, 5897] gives 23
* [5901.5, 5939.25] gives 26.7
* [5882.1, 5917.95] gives 23.2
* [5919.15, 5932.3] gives 27.1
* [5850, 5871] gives 26.6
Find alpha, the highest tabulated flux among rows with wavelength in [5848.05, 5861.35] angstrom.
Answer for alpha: 29.6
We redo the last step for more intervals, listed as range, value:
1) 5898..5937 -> 28.7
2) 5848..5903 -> 30.2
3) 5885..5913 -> 28.1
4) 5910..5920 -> 27.8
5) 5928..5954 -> 28.6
